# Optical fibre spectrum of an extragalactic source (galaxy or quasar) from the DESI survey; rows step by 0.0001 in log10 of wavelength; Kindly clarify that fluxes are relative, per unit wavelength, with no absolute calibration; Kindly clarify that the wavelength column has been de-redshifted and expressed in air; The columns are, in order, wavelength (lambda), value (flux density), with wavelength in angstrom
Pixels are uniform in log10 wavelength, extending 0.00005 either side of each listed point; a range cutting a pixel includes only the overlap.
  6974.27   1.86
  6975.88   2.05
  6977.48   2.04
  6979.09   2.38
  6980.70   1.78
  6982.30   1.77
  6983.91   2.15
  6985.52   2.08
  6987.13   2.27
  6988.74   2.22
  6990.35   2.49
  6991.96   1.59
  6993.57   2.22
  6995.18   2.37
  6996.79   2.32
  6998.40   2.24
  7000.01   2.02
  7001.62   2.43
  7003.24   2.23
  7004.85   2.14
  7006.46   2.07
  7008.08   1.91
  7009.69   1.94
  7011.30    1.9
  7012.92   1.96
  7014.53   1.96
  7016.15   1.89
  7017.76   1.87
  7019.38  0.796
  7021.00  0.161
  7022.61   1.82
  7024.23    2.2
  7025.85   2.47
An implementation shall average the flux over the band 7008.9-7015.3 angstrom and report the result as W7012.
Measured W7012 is 1.94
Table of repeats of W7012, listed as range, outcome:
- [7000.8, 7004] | 2.33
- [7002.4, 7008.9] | 2.09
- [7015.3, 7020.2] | 1.52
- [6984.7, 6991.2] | 2.26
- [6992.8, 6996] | 2.3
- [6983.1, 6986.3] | 2.11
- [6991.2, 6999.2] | 2.15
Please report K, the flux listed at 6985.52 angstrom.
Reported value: 2.08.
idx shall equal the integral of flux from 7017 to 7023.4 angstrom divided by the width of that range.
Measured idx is 1.15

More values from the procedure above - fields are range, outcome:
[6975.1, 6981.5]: 2.06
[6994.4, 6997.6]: 2.35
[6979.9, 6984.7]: 1.9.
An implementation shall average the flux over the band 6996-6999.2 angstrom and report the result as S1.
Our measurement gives 2.28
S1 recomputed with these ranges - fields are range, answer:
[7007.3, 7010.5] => 1.93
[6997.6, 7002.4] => 2.23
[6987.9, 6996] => 2.18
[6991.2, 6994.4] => 1.91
